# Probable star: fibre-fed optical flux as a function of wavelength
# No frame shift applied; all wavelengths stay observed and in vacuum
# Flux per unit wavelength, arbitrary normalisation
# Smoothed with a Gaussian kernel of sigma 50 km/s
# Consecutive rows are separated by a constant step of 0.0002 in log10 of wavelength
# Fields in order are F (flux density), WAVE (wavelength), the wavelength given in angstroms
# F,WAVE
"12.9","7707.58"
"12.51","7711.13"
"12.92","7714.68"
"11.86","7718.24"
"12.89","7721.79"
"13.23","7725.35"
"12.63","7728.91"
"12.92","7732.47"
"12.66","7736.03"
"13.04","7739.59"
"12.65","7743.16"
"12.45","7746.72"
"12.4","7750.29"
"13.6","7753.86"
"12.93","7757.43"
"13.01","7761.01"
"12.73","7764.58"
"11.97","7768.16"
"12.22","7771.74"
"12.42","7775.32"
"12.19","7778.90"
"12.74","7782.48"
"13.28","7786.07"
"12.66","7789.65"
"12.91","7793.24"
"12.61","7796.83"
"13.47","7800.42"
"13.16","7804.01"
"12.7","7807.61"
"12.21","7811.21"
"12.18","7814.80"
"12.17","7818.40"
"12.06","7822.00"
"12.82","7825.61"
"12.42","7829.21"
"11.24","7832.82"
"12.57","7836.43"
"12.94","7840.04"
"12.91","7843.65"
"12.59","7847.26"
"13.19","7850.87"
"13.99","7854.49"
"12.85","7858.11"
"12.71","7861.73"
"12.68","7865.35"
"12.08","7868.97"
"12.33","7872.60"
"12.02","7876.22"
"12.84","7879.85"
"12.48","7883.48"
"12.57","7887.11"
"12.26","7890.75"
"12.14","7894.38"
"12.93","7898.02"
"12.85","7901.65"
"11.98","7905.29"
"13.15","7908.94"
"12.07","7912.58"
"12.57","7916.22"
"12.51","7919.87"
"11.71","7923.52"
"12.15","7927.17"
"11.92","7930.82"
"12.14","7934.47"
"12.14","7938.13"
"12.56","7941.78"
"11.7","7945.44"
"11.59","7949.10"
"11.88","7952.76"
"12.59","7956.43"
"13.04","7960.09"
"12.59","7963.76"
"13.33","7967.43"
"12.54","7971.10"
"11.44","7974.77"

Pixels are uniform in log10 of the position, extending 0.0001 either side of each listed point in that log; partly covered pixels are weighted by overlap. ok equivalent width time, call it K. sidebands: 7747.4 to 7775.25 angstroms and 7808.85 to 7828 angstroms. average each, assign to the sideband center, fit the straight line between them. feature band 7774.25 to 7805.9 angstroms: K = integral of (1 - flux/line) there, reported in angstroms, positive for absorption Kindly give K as -0.9 angstroms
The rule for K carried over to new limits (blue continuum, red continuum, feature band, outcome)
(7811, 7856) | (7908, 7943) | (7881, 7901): -0.2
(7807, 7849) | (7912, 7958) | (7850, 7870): -1.0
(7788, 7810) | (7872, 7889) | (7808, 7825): 0.7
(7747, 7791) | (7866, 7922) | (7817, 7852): 0.2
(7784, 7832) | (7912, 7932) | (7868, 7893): -0.1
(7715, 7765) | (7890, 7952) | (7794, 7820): -0.1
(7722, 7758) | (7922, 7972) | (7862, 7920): -0.2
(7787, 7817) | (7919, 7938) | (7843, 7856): -0.7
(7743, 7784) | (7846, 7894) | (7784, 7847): 0.1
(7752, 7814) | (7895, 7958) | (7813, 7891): -0.2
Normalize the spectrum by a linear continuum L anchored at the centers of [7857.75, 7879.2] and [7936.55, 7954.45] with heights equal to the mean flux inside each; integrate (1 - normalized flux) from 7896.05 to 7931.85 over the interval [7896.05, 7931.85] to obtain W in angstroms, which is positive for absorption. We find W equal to -0.7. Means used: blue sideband 12.4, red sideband 12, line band 12.4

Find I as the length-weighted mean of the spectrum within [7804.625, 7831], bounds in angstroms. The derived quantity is 12.4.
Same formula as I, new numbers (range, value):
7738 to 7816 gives 12.7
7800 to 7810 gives 13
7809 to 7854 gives 12.5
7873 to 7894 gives 12.4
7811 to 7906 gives 12.5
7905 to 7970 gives 12.3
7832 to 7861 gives 12.8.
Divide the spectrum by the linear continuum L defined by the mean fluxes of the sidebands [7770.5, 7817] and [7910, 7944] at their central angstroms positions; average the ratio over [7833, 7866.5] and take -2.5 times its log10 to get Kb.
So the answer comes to -0.03 mag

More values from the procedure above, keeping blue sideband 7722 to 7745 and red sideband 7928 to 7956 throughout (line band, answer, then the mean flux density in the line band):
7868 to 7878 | 0.013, 12.2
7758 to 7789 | 0.009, 12.6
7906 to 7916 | -0.034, 12.5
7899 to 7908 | -0.031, 12.5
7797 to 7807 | -0.046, 13.1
